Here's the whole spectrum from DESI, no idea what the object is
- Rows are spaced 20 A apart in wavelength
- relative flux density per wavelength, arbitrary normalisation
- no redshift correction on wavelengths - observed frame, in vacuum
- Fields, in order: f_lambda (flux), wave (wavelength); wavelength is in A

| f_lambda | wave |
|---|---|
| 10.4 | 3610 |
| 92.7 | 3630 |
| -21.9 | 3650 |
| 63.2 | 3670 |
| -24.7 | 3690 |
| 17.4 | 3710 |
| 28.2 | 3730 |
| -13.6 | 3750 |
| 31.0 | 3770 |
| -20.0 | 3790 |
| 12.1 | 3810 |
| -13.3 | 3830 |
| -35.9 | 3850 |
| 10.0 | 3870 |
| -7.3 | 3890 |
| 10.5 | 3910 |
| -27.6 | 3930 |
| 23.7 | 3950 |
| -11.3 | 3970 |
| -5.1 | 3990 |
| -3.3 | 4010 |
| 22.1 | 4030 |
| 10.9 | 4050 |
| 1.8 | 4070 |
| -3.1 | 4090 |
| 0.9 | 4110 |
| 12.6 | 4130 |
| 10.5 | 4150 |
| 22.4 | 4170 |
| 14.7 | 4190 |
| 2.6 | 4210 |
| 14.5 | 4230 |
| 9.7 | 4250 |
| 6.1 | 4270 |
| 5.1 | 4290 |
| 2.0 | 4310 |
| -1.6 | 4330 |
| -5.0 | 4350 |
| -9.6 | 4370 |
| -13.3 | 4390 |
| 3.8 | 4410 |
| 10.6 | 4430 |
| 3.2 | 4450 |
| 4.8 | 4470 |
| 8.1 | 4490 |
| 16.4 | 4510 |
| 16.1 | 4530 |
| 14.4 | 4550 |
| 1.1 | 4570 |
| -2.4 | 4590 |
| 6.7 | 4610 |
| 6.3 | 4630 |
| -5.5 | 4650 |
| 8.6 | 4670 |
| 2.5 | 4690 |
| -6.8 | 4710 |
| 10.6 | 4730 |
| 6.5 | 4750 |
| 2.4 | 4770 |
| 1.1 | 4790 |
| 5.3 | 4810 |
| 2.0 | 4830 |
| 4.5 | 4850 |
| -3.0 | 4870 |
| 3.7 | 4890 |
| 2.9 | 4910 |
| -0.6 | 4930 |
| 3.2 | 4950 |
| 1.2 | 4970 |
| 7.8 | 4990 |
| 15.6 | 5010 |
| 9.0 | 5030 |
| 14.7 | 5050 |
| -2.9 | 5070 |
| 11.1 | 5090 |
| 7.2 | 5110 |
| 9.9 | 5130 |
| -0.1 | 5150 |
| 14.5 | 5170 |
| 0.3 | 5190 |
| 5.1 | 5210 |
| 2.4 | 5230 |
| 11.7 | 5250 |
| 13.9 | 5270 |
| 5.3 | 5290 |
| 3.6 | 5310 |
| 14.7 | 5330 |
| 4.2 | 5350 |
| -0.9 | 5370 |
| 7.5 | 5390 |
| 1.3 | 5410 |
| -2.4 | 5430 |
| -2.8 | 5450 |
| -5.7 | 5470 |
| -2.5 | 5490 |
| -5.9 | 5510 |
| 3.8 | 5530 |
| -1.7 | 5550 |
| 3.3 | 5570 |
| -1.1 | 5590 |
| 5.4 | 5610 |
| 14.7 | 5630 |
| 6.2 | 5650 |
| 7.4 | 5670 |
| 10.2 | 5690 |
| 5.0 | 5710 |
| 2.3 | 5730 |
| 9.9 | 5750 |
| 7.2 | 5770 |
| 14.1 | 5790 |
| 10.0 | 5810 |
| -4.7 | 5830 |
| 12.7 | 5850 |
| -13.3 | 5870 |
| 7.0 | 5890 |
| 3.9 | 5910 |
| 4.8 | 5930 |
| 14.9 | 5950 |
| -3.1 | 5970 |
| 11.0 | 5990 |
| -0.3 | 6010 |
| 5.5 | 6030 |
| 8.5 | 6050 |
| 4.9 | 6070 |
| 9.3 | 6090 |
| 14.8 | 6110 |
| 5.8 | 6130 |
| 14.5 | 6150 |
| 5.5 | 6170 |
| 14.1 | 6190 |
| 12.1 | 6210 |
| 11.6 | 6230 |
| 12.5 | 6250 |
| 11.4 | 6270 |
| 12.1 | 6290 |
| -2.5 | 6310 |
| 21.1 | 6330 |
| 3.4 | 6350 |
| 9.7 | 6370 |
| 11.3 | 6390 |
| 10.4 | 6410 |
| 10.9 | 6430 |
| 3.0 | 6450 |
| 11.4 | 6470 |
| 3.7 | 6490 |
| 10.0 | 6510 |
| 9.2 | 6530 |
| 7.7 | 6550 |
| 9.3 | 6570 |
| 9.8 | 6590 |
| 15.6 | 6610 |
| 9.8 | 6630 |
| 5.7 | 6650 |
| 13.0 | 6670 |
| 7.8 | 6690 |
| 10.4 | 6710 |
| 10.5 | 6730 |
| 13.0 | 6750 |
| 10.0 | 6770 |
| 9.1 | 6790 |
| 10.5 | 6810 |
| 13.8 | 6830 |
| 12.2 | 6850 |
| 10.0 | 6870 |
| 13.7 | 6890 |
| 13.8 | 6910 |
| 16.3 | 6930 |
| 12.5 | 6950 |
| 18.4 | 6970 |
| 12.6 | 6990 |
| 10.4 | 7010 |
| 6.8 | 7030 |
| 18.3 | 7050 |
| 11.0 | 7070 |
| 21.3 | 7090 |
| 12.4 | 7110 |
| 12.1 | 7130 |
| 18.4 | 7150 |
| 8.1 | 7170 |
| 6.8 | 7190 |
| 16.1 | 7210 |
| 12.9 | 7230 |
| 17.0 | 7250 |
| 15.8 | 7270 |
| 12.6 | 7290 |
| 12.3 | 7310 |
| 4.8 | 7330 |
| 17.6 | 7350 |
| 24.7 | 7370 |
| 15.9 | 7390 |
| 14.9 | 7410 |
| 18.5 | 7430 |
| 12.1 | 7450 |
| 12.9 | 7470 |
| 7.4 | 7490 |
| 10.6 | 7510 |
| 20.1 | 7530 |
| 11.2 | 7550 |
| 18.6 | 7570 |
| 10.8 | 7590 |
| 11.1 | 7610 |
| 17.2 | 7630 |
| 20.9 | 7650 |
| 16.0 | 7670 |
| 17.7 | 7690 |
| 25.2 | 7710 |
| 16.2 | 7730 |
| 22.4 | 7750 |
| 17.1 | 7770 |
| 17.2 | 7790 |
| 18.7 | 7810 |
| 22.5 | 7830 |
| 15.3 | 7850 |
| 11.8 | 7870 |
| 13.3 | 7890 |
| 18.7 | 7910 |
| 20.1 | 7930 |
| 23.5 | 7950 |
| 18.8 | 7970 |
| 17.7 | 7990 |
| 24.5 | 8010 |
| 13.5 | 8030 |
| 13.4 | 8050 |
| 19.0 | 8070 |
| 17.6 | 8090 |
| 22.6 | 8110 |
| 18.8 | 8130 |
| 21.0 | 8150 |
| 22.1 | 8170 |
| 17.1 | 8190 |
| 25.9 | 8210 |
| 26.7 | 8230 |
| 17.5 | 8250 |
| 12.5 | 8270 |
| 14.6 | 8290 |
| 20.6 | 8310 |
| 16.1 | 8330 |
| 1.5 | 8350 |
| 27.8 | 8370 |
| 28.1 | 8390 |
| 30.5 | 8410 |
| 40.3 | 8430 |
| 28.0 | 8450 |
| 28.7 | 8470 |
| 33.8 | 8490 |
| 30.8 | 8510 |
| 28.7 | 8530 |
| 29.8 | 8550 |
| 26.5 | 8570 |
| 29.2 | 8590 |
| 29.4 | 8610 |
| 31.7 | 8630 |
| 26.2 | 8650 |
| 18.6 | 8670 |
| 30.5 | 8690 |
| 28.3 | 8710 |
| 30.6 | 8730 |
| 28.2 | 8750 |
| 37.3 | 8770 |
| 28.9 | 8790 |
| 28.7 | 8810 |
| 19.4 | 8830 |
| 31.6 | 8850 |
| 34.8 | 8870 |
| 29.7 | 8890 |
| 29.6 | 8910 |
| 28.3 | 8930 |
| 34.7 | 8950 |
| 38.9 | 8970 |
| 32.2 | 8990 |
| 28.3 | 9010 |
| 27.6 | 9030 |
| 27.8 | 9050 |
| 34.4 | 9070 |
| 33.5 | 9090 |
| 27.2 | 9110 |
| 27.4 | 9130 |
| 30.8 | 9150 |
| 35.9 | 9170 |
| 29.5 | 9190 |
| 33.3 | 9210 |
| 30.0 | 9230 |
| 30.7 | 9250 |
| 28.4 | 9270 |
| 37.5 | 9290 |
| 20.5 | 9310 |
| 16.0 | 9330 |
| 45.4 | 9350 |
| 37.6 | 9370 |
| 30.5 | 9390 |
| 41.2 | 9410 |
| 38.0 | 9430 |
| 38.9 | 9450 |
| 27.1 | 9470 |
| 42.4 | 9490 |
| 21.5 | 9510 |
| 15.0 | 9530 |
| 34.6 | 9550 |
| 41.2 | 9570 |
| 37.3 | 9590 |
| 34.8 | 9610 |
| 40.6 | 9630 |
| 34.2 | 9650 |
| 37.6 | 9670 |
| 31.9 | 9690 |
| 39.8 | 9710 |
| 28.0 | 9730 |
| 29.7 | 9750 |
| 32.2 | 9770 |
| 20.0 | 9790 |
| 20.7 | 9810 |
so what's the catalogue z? 1.101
